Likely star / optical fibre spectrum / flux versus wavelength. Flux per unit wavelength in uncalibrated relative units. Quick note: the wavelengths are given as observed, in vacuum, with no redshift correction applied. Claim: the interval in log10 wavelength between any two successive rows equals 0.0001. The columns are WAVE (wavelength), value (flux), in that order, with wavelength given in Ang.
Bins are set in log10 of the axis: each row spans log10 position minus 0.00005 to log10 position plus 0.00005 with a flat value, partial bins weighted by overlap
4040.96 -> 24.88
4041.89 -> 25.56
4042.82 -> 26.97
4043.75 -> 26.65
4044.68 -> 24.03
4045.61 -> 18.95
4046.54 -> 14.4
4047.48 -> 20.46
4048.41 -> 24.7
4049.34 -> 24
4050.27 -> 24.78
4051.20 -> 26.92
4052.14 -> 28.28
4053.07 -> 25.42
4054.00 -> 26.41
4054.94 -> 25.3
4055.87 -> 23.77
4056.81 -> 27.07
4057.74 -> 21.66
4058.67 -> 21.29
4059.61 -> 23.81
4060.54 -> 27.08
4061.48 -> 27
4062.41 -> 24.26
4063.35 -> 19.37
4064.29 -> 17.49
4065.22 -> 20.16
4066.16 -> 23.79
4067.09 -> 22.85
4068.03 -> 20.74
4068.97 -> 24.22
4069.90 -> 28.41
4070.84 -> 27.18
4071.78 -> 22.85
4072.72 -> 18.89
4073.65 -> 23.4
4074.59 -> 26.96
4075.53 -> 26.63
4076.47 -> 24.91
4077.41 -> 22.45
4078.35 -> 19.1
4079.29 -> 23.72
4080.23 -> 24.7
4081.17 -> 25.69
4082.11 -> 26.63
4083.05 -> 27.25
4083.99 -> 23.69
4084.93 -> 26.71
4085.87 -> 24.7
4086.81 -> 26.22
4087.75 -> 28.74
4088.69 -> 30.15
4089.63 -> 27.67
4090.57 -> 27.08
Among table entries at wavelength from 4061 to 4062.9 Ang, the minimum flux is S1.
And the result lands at 24.26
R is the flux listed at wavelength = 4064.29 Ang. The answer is 17.49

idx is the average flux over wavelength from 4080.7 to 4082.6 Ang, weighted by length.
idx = 26.2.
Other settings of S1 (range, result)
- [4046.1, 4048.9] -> 14.4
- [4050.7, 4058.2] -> 21.66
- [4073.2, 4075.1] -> 23.4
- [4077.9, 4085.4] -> 19.1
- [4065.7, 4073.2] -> 18.89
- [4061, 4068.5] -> 17.49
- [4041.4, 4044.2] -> 25.56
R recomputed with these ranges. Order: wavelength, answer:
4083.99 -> 23.69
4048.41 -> 24.7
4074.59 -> 26.96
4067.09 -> 22.85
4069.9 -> 28.41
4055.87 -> 23.77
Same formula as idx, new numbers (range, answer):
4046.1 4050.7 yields 21.7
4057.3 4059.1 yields 21.5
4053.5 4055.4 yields 25.8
